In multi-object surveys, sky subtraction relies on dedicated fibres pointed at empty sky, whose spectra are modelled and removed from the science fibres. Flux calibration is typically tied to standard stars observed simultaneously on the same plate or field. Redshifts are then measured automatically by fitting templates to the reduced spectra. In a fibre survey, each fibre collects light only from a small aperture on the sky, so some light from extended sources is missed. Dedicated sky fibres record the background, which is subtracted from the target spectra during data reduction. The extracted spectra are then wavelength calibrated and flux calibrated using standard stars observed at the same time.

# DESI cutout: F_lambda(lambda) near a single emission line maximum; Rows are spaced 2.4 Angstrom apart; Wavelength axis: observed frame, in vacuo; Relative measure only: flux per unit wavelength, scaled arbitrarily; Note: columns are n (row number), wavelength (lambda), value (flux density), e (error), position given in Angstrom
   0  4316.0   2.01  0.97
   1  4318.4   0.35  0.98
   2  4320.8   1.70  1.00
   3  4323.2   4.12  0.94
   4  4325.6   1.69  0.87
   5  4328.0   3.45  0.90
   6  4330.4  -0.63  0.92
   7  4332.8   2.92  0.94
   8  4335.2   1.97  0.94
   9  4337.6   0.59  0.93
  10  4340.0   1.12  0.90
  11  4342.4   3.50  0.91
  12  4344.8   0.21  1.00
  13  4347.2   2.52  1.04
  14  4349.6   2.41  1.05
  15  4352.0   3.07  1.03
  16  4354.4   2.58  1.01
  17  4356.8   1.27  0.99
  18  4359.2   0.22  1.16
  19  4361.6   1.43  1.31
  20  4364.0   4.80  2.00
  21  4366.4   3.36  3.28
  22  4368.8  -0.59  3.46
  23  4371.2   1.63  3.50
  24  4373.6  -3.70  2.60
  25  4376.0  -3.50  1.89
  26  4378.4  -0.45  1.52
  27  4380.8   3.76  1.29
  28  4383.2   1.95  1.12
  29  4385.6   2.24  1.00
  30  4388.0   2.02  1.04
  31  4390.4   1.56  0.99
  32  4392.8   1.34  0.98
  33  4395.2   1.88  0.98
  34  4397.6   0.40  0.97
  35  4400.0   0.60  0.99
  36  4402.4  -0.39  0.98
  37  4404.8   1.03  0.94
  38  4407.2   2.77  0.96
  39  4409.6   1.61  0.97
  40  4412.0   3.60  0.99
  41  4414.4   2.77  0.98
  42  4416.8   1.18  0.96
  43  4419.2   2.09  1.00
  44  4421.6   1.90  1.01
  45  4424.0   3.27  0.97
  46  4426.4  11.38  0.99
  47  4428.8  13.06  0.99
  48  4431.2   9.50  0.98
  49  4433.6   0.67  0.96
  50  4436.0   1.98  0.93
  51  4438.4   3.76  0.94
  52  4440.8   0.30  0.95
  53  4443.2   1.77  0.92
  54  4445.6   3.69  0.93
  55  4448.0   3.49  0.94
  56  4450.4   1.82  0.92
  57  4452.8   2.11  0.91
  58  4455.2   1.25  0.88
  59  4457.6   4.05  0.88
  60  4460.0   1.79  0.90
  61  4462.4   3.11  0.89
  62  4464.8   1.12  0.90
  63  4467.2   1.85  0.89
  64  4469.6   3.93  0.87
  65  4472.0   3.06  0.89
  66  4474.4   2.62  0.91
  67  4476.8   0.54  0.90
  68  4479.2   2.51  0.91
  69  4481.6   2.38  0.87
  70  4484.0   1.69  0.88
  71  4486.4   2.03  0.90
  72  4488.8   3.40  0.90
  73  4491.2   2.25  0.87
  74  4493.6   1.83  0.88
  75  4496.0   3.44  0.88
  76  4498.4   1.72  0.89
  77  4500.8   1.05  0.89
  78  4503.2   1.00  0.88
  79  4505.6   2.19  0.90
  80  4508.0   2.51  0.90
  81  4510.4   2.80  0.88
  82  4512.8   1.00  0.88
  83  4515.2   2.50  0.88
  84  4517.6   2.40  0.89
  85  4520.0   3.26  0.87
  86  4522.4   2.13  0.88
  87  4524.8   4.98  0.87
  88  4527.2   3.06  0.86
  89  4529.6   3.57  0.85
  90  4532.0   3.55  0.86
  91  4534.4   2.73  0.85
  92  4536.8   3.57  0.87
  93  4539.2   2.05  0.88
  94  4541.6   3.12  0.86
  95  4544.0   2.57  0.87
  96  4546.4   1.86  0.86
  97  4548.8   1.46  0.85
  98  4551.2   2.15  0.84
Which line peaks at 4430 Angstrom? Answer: [O II] 3727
